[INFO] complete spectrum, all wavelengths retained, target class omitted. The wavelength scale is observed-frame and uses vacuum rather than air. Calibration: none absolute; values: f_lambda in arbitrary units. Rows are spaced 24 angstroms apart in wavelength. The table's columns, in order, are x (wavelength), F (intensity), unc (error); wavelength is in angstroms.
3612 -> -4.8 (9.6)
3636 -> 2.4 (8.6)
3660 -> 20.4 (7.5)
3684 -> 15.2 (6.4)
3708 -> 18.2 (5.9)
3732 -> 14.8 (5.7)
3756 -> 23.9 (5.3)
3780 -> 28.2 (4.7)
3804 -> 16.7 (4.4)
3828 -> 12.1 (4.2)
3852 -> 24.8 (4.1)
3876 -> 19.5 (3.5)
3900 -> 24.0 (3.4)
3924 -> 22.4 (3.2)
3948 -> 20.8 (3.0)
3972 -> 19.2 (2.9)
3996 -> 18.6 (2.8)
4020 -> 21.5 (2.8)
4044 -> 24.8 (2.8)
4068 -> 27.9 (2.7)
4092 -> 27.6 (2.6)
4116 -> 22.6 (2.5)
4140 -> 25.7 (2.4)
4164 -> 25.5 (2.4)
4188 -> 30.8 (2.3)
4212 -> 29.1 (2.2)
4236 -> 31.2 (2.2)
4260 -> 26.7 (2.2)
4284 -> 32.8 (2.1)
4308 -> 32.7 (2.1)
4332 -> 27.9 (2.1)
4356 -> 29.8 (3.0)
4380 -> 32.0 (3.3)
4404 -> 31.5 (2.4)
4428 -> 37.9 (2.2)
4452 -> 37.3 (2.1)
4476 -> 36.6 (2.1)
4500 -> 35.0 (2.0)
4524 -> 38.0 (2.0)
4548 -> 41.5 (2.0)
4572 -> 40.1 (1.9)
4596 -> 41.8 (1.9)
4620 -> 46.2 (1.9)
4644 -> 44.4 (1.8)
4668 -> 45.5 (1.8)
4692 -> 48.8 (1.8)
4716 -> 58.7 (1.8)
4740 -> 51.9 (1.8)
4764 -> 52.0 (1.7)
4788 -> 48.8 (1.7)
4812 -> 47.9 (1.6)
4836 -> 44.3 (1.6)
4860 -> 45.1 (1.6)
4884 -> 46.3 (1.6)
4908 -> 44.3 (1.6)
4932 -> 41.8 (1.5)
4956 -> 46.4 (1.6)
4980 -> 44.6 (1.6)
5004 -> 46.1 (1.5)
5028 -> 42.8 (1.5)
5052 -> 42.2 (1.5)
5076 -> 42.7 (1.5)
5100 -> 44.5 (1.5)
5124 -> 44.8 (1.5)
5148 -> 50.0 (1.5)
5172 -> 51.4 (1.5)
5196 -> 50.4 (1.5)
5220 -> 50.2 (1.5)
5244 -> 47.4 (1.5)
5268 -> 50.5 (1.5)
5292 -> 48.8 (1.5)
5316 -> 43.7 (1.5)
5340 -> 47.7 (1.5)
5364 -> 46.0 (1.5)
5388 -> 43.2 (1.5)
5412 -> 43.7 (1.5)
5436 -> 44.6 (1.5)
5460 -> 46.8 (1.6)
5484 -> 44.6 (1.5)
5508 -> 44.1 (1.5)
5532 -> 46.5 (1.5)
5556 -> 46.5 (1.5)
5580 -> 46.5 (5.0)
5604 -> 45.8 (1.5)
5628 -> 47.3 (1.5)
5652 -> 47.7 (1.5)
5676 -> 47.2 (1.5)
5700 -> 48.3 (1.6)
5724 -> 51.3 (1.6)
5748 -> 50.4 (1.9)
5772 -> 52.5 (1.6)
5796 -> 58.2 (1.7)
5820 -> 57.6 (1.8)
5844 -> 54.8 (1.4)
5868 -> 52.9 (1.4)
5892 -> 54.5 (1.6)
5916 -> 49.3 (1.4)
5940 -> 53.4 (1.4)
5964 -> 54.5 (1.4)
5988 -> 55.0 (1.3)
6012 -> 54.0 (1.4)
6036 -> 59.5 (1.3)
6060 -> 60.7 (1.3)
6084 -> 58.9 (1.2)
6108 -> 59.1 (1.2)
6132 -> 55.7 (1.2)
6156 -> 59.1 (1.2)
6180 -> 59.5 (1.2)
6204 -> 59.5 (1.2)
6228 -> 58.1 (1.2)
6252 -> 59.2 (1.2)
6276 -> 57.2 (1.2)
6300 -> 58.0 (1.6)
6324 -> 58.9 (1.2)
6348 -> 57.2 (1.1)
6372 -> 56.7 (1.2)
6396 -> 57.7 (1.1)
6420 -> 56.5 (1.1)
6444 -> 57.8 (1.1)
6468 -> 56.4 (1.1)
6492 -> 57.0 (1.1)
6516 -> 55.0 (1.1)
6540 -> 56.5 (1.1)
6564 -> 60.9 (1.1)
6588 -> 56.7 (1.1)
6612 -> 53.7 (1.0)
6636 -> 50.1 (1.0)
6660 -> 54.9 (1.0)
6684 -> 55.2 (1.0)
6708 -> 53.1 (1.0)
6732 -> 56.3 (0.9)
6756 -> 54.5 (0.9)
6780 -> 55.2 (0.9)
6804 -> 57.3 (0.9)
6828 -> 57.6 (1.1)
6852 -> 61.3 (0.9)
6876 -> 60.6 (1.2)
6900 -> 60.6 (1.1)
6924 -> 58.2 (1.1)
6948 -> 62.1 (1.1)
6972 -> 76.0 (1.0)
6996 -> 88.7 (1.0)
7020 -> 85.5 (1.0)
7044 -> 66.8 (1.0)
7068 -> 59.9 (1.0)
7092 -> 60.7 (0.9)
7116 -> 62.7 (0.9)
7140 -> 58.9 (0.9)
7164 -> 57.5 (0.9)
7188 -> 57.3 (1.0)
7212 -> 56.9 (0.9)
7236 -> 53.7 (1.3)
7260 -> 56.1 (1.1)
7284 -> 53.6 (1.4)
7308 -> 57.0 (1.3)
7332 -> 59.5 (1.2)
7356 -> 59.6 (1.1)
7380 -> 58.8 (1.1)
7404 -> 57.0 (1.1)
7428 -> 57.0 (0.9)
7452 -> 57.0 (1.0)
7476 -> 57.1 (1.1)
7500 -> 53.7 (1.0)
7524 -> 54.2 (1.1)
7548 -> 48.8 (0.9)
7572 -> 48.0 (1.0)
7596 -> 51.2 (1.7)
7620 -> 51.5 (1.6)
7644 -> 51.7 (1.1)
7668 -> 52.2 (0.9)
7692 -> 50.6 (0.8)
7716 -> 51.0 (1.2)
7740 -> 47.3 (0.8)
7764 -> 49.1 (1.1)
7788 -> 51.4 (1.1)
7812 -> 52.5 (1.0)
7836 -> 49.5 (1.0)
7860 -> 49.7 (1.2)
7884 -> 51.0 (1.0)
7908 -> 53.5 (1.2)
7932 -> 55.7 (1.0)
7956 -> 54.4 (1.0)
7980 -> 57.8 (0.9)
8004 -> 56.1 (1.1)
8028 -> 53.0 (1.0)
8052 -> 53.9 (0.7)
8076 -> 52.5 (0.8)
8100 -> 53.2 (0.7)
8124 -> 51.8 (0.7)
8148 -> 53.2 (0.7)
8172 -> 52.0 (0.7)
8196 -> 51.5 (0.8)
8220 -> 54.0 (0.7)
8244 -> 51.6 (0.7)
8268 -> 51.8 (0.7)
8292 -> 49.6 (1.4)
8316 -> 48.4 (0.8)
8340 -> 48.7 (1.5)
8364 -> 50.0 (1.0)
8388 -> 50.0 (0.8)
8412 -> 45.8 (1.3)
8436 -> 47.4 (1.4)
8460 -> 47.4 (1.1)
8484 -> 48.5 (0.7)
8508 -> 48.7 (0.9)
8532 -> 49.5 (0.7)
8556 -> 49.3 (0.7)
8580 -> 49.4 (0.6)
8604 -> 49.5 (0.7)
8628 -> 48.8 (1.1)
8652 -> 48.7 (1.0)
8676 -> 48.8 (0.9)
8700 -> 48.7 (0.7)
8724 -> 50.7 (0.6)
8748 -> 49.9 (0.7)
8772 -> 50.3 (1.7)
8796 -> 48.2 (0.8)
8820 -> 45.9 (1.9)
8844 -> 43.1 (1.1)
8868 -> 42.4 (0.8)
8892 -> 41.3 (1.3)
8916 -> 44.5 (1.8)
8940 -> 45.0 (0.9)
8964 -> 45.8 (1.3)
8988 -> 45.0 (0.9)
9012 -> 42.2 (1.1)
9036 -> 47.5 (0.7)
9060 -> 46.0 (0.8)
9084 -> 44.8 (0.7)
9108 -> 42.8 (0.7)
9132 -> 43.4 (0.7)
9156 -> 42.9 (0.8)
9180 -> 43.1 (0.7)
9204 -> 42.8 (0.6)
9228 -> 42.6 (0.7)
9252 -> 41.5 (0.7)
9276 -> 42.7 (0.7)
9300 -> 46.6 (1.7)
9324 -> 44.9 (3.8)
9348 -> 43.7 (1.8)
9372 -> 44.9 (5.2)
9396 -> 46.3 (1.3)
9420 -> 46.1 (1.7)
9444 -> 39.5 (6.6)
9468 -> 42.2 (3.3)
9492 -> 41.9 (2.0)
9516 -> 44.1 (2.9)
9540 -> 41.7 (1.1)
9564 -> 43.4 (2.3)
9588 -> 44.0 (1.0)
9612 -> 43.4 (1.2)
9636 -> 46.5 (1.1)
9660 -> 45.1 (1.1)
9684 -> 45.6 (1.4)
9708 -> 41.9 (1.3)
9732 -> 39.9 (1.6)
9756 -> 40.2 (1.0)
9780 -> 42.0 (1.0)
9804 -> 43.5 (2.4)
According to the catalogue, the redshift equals 1.500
